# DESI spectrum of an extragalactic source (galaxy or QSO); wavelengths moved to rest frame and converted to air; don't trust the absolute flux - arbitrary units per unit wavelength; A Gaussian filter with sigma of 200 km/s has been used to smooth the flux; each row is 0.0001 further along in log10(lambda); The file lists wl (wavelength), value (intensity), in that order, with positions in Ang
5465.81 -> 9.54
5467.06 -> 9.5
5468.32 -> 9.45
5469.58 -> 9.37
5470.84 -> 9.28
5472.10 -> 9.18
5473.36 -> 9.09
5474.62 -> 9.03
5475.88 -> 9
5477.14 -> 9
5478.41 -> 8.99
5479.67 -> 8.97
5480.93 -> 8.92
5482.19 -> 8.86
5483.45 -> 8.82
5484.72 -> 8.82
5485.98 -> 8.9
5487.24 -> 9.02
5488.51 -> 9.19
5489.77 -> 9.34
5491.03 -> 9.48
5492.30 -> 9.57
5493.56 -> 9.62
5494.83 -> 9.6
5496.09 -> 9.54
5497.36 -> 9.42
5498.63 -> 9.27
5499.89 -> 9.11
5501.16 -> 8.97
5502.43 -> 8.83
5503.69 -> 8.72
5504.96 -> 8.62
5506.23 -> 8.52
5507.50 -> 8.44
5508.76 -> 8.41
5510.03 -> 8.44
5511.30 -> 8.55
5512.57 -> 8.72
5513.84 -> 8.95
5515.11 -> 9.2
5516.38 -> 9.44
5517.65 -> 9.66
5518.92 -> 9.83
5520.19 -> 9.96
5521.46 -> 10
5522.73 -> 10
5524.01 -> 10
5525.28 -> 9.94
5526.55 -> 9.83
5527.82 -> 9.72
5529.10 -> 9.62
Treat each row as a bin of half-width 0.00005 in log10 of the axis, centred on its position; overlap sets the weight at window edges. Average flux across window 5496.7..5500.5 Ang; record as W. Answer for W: 9.26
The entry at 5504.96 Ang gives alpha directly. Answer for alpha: 8.62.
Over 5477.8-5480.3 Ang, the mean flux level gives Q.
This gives 8.99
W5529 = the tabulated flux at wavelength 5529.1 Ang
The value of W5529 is 9.62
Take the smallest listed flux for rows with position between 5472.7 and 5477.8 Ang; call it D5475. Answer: 9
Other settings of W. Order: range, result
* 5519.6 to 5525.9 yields 9.97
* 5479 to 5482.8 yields 8.93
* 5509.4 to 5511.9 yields 8.49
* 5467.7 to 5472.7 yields 9.32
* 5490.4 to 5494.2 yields 9.55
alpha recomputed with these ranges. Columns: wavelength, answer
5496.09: 9.54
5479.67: 8.97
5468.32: 9.45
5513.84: 8.95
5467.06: 9.5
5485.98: 8.9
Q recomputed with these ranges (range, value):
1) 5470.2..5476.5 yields 9.12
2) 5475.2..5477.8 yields 8.98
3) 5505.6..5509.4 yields 8.47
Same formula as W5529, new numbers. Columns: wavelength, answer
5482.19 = 8.86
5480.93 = 8.92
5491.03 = 9.48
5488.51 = 9.19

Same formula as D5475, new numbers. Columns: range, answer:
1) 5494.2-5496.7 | 9.54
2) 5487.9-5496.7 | 9.19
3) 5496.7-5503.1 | 8.83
